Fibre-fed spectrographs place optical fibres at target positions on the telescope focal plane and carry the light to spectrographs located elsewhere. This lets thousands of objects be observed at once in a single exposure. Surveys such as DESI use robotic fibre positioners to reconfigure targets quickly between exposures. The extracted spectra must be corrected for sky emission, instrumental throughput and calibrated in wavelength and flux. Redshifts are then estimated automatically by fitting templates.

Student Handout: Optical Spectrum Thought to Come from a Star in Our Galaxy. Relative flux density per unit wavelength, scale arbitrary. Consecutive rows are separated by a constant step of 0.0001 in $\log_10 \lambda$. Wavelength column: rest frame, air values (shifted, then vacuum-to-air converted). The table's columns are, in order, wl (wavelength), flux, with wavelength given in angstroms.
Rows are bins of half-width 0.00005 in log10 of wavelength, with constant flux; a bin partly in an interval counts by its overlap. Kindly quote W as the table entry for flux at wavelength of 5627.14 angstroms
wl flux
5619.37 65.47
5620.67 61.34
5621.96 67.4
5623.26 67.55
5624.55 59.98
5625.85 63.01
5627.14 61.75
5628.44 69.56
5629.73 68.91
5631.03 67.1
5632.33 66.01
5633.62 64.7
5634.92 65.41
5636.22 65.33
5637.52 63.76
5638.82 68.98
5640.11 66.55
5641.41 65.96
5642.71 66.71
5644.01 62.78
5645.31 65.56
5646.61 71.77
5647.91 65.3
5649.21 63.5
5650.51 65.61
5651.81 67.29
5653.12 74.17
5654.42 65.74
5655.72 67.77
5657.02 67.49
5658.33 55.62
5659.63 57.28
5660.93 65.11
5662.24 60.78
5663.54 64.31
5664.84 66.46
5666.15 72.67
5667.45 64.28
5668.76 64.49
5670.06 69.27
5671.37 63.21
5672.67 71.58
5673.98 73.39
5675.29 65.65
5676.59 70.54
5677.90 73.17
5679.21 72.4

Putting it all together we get 61.75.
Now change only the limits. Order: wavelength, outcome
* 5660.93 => 65.11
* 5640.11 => 66.55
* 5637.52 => 63.76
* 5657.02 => 67.49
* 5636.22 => 65.33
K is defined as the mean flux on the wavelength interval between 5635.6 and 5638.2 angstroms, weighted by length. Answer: 64.5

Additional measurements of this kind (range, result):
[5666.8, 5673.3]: 66.6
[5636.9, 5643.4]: 66.4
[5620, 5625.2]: 64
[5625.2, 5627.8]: 62.4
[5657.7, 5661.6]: 59.4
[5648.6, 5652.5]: 65.5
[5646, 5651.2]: 66.5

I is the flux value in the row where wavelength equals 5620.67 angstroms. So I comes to 61.34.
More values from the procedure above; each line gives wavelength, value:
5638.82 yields 68.98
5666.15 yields 72.67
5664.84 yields 66.46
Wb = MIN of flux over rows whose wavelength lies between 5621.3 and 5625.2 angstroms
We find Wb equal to 59.98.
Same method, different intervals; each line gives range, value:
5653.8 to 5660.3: 55.62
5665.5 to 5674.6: 63.21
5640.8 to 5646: 62.78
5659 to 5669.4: 57.28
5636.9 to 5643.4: 63.76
